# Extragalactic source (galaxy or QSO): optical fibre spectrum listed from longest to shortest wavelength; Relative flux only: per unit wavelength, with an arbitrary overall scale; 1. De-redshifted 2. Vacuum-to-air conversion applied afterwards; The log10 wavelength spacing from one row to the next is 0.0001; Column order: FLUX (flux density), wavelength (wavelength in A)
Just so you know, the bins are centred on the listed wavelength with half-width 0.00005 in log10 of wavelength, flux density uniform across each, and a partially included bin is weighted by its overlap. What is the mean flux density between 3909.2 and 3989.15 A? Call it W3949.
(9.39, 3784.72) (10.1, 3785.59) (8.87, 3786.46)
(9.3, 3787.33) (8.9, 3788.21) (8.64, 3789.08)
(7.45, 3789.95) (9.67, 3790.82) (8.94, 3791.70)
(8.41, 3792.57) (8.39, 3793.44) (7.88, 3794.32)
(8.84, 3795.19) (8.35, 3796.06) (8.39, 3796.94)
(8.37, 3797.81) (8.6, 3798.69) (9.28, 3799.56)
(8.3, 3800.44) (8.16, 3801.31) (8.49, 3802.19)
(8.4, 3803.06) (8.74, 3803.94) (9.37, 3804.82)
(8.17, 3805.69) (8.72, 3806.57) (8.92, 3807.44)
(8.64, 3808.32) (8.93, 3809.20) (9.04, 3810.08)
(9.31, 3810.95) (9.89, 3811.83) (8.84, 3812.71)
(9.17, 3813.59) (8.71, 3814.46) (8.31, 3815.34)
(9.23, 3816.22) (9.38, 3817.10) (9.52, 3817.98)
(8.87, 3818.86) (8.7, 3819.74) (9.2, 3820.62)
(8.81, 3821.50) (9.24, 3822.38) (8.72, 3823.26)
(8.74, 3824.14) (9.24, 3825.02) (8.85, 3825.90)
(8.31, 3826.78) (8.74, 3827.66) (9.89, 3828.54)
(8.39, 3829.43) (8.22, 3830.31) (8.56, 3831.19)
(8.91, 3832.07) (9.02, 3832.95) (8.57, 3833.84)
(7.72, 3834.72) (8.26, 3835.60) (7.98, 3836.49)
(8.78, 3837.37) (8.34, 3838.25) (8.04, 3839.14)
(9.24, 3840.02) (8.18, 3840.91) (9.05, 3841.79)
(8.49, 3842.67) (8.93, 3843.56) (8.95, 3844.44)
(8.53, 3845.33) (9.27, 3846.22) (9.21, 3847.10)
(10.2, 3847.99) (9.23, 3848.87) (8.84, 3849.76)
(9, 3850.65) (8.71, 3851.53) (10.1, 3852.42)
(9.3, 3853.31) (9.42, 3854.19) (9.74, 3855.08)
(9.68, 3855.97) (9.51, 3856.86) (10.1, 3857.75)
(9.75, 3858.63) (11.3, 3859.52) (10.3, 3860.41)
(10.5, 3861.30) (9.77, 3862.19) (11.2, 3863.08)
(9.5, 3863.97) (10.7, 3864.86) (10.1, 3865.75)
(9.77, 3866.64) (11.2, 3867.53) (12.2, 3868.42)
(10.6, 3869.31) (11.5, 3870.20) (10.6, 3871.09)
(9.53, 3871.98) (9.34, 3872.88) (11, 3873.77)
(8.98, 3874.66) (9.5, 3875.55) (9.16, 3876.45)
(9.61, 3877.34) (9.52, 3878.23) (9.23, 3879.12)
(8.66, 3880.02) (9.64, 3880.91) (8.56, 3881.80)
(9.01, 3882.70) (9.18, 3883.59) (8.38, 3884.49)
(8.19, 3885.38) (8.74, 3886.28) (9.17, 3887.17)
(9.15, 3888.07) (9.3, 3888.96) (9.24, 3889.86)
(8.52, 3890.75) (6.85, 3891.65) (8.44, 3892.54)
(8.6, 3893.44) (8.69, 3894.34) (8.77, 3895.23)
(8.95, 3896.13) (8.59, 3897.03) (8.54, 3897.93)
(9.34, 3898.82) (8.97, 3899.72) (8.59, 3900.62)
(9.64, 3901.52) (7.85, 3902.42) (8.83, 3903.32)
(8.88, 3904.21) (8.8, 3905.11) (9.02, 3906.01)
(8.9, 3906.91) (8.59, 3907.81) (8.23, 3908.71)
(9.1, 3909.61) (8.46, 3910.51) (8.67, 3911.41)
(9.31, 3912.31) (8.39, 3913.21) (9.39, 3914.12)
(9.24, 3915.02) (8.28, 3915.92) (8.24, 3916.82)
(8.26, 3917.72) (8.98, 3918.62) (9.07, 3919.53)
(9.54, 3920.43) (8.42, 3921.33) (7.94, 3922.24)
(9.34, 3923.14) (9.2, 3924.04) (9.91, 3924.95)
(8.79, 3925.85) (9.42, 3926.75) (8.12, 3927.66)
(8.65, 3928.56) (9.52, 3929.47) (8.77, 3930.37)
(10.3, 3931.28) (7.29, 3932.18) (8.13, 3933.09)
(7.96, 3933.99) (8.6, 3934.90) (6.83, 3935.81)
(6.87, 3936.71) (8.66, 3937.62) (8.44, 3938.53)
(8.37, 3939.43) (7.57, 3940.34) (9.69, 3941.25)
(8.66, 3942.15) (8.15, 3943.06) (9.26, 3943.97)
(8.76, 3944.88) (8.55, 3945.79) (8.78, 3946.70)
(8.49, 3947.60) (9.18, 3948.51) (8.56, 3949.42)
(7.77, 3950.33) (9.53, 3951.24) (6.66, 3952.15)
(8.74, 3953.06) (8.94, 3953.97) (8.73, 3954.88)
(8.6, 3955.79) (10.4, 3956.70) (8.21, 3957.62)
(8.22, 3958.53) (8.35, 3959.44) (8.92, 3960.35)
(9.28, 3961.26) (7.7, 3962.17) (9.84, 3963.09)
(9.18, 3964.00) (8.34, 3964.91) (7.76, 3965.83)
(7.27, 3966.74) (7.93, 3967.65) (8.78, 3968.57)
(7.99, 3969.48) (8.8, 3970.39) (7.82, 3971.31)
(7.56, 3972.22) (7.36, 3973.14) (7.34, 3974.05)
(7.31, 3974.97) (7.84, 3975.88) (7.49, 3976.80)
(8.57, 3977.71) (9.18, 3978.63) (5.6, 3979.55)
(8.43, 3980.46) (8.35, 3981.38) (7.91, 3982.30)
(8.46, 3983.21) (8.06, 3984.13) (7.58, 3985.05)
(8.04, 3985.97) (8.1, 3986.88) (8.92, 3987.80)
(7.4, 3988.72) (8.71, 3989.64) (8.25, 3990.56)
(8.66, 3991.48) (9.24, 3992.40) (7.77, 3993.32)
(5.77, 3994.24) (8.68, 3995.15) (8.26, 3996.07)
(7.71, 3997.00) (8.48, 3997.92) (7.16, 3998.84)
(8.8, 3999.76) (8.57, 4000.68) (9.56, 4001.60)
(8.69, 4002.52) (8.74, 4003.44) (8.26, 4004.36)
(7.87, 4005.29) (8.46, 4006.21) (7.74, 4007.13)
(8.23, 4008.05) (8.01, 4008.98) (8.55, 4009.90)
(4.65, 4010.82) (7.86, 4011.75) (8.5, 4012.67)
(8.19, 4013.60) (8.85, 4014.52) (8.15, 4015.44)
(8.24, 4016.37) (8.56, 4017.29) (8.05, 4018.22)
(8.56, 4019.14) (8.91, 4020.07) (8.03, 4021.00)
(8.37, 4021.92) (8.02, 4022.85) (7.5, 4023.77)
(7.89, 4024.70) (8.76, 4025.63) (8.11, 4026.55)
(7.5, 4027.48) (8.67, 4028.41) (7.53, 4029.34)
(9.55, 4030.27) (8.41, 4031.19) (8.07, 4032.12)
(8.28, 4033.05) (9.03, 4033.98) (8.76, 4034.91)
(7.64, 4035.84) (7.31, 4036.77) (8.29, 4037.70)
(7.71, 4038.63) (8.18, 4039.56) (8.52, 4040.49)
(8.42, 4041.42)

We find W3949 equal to 8.45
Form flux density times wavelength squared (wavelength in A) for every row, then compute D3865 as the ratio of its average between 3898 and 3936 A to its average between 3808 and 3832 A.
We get 1.03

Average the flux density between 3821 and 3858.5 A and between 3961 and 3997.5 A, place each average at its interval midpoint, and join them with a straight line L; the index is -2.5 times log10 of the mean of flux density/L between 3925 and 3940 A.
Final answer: -0.01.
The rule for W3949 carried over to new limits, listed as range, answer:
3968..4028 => 8.09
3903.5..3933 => 8.84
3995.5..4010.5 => 8.29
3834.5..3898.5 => 9.32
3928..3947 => 8.46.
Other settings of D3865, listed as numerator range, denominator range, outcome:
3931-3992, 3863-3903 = 0.93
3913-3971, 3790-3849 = 1.04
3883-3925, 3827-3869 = 0.97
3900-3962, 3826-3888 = 0.96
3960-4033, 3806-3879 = 0.95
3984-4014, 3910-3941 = 0.98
